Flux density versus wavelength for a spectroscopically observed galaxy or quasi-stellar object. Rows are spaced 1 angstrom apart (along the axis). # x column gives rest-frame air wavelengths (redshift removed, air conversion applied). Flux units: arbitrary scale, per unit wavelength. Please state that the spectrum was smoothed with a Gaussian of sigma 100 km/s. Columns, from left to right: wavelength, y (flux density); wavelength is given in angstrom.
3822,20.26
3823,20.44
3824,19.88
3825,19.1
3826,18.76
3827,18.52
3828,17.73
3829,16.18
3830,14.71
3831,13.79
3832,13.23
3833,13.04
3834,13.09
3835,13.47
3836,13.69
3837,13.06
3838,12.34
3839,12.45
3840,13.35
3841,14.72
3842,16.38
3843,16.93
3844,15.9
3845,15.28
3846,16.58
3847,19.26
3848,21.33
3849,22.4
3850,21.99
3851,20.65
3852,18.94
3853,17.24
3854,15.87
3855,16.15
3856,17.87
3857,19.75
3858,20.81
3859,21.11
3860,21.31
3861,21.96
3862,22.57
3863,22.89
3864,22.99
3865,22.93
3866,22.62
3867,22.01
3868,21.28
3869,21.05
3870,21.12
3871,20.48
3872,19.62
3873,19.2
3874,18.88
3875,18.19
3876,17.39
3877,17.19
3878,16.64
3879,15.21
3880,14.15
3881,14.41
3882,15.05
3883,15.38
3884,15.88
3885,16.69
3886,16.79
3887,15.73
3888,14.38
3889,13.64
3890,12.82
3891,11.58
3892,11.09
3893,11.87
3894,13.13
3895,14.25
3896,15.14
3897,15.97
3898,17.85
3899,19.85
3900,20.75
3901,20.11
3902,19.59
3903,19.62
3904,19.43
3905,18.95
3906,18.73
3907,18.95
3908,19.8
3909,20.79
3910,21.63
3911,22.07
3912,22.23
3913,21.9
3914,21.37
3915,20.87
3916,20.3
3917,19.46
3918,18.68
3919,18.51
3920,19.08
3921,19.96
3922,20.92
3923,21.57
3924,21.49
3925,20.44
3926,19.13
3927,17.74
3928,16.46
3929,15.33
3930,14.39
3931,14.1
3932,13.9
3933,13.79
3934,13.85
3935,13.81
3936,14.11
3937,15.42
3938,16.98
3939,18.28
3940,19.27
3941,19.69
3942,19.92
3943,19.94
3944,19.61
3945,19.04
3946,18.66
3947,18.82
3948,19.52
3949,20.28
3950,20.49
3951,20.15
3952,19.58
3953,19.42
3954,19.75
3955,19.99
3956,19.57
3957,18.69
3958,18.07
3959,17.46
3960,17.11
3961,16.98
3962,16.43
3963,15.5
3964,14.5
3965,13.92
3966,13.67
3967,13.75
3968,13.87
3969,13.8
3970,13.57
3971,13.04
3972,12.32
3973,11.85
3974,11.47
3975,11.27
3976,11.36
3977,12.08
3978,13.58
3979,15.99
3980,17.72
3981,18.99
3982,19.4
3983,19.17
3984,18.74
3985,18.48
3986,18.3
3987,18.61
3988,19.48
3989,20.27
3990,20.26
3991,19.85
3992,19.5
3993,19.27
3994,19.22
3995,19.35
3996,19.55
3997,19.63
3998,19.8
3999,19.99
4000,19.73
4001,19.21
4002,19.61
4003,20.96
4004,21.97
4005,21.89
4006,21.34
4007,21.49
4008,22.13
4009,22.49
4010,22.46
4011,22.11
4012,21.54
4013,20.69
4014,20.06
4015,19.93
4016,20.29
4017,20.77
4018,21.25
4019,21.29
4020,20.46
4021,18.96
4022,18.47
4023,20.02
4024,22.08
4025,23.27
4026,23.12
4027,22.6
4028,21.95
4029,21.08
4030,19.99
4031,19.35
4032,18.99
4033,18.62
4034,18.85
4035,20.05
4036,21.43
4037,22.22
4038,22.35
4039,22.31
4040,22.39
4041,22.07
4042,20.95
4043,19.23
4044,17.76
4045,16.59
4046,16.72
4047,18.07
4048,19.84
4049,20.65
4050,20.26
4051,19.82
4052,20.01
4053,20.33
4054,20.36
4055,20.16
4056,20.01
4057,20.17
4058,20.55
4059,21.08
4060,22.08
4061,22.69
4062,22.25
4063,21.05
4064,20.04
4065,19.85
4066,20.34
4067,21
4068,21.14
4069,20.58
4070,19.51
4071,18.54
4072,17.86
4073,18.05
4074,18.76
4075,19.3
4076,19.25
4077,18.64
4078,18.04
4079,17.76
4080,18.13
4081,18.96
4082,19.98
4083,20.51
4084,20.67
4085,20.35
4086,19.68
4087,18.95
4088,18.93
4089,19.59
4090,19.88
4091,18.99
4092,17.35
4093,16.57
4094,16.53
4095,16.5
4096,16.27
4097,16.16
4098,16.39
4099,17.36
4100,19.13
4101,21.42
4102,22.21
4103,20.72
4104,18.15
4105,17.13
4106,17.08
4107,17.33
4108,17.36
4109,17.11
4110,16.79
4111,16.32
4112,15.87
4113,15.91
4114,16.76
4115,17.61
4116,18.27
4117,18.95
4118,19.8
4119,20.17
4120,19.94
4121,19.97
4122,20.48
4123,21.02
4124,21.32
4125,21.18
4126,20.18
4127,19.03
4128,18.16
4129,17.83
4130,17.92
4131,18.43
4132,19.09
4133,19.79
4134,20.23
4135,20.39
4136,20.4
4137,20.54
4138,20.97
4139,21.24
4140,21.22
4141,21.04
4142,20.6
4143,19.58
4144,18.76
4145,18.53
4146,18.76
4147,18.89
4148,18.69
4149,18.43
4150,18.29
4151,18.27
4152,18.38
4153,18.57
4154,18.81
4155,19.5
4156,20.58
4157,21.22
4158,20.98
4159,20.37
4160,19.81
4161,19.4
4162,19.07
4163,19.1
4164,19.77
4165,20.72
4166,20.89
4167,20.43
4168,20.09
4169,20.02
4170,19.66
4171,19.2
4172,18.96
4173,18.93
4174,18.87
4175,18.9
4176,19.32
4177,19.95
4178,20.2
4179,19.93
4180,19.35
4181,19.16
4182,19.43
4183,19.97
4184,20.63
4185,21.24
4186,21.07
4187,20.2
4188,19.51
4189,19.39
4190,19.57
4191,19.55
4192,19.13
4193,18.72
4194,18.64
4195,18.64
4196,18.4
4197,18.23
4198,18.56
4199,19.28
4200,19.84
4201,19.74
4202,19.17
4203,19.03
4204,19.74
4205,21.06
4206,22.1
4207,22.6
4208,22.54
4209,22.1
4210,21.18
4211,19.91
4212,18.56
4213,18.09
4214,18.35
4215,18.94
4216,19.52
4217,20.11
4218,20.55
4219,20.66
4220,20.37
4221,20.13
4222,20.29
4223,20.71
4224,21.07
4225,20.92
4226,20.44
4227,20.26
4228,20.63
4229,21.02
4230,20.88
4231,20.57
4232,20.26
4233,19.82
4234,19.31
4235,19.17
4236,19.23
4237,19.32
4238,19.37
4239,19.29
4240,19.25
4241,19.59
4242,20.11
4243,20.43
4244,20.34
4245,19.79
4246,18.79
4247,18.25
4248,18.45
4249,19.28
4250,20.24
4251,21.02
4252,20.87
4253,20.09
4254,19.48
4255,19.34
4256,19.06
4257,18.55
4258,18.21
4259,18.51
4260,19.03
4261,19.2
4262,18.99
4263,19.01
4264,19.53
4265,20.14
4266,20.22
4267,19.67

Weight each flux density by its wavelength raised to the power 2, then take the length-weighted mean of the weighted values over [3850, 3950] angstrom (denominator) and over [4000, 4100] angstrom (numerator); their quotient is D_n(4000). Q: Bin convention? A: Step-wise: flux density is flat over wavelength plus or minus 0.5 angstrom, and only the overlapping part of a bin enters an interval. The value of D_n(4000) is 1.18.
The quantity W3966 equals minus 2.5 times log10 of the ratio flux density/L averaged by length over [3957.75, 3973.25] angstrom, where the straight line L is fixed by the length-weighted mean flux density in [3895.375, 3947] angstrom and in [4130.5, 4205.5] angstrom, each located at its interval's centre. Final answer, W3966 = 0.26 mag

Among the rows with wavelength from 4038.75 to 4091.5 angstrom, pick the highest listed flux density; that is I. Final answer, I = 22.69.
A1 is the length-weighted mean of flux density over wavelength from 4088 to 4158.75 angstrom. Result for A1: 18.9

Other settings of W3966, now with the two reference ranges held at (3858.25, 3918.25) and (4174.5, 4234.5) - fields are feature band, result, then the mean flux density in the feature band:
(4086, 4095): 0.063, 18.3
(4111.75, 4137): 0.021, 19.2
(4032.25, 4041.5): -0.103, 21.1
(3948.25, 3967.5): 0.067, 17.7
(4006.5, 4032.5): -0.105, 21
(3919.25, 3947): 0.059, 17.7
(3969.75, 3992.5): 0.158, 16.3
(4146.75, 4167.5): 0.011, 19.5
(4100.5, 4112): 0.073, 18.2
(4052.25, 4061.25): -0.081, 20.8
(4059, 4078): -0.039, 20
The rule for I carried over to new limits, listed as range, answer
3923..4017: 22.49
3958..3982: 19.4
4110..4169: 21.32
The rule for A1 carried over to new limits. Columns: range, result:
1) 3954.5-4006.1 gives 17.3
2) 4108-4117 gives 17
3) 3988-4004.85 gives 19.9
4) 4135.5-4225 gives 19.8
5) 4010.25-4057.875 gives 20.4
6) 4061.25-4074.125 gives 20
